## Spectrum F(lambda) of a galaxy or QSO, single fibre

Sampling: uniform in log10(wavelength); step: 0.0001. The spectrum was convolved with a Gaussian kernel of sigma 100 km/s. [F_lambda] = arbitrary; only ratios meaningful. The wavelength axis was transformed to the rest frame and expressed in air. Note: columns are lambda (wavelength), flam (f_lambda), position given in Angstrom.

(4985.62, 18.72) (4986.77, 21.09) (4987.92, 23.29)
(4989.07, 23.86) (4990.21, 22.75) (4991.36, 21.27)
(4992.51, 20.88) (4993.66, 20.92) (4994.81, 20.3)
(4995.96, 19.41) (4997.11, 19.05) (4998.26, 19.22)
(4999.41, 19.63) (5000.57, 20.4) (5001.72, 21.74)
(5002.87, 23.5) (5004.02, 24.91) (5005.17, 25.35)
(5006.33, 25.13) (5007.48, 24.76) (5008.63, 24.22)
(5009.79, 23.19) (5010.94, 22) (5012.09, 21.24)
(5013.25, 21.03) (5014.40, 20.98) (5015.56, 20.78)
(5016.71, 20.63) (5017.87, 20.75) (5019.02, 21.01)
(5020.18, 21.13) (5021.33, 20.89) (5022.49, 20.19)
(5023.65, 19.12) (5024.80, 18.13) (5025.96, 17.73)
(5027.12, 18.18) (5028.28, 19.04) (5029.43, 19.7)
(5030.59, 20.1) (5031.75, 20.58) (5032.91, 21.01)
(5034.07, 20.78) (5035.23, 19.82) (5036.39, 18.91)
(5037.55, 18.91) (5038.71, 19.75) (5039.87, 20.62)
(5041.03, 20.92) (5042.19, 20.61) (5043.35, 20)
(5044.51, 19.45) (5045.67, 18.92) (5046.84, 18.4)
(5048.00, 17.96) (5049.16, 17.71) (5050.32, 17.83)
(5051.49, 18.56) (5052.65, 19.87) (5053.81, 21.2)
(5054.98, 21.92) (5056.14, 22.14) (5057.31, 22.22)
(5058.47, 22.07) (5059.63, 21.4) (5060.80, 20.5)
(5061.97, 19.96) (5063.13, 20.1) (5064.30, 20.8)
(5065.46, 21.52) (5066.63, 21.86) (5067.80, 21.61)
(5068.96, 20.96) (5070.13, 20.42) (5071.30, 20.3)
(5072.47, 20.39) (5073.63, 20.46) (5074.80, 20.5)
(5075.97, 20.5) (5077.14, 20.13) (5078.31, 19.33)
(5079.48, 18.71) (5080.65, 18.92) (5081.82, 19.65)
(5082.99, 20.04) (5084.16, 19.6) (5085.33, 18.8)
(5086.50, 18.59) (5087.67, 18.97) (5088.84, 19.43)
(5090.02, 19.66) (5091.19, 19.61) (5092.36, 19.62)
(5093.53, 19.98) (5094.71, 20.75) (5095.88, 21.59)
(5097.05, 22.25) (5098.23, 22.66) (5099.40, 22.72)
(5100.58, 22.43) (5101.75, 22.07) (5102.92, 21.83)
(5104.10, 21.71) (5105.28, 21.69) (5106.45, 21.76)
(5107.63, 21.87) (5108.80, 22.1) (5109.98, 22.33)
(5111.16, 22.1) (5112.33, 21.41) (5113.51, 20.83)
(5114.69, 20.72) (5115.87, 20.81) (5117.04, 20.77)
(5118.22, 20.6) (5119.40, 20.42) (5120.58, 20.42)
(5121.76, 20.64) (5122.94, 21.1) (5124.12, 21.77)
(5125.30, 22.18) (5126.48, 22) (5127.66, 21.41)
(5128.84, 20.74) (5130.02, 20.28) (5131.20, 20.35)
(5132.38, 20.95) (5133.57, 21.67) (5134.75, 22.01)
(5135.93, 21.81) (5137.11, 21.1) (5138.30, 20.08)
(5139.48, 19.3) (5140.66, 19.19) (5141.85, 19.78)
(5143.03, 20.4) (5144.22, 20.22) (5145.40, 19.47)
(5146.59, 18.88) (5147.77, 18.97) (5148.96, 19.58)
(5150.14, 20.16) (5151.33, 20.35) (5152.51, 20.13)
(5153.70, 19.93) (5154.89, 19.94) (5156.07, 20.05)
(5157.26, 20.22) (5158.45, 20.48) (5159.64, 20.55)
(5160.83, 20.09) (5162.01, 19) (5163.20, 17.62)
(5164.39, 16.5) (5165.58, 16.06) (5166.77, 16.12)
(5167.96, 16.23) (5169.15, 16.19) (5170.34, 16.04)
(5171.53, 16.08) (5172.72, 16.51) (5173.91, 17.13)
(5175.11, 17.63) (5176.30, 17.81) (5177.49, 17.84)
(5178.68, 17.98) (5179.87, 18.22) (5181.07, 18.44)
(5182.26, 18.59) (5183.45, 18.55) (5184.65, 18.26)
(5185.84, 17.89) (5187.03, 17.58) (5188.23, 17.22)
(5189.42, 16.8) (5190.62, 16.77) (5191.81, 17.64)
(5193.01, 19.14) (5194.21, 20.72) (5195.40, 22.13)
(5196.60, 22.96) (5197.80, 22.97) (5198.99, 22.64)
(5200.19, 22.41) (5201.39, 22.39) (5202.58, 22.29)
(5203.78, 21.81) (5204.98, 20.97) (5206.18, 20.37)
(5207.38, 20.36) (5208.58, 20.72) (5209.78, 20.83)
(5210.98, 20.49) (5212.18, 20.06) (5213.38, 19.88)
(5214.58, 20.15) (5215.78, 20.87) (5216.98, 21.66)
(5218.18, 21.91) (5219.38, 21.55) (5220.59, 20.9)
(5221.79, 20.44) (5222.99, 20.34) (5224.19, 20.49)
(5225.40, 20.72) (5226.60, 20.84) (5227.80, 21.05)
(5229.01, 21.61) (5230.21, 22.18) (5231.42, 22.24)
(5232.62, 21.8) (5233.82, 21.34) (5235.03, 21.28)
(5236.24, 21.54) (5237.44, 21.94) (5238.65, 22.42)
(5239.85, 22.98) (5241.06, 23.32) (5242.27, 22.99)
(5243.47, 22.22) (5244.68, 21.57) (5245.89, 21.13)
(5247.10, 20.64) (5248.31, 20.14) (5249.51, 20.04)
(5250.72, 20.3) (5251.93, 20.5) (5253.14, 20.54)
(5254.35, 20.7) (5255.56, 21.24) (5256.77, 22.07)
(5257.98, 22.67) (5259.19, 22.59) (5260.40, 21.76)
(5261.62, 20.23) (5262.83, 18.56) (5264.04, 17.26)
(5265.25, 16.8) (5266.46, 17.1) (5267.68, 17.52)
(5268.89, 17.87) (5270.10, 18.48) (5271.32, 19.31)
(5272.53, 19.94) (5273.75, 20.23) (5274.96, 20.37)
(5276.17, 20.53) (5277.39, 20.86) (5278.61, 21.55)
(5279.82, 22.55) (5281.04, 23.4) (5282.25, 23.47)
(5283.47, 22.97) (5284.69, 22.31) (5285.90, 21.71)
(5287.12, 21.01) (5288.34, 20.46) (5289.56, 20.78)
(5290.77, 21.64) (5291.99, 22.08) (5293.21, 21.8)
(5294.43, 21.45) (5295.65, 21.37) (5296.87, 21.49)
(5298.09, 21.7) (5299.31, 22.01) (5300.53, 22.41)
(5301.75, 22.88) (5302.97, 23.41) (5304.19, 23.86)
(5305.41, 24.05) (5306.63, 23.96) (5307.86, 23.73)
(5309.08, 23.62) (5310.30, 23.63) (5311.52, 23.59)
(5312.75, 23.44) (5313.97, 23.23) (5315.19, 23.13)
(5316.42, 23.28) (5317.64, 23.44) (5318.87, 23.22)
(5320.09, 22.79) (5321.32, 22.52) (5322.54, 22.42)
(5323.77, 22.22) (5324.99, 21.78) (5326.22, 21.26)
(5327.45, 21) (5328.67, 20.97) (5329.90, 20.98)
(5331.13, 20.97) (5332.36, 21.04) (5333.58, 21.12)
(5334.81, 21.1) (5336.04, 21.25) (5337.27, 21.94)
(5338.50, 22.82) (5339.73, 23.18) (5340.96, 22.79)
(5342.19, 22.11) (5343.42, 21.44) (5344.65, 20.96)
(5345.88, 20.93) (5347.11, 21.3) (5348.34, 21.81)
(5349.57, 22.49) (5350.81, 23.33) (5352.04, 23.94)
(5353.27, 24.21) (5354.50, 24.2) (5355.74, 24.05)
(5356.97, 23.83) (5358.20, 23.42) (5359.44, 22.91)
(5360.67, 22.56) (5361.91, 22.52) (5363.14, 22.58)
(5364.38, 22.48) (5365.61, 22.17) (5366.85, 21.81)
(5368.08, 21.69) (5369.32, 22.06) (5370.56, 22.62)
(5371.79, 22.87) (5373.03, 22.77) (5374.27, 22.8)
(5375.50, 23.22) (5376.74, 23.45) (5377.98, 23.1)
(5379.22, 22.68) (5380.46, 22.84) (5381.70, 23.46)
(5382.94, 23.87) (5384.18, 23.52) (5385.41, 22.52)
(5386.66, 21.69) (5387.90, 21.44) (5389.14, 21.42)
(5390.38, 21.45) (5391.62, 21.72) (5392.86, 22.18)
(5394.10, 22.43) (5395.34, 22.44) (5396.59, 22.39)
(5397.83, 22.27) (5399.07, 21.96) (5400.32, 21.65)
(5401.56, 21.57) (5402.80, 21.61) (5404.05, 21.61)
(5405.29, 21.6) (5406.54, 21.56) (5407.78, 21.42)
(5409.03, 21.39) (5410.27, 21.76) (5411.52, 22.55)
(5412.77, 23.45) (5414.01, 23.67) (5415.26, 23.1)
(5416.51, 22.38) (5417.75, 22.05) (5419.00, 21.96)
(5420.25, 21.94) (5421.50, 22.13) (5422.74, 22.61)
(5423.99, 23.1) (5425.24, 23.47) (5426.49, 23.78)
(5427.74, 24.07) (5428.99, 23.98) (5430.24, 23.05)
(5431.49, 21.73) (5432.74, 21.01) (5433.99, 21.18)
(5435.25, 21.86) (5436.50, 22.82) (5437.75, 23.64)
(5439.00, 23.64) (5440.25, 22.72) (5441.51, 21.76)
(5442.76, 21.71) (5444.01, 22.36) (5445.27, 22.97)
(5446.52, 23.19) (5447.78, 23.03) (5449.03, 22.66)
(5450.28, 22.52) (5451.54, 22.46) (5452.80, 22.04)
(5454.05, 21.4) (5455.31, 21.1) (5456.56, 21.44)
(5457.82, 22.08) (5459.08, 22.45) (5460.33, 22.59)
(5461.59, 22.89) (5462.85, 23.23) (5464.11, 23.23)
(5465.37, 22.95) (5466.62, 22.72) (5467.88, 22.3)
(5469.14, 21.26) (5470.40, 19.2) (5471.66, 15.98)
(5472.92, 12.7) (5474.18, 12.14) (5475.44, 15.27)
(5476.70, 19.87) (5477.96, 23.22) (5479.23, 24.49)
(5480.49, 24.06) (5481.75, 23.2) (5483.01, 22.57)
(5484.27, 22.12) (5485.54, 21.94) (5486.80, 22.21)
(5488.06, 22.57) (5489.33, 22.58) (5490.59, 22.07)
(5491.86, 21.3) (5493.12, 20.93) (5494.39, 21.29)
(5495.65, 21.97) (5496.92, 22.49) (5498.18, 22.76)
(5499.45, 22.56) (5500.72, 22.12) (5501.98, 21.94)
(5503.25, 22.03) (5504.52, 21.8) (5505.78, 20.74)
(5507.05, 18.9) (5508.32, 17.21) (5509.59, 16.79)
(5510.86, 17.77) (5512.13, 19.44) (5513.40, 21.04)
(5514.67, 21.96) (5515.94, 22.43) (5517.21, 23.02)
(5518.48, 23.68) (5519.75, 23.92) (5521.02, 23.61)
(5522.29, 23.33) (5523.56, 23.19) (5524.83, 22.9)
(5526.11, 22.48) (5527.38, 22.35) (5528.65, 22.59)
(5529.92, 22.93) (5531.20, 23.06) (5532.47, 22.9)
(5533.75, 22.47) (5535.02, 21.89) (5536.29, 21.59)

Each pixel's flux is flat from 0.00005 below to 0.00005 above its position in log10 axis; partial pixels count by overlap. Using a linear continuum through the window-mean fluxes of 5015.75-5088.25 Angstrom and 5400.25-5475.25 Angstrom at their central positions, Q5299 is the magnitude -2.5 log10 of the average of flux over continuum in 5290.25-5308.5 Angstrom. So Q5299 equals -0.07 mag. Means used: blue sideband 20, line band 22.5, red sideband 21.9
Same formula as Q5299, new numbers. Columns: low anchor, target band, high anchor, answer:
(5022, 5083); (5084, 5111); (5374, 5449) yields -0.04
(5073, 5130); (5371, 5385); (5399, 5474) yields -0.07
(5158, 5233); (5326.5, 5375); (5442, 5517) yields -0.09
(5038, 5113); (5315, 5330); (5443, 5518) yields -0.06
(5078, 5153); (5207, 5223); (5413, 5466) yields 0.03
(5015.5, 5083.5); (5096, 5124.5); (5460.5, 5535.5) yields -0.07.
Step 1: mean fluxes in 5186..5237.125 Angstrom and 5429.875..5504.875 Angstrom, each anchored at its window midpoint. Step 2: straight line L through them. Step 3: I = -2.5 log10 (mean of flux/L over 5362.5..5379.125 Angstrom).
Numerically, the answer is -0.06 mag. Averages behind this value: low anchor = 20.7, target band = 22.6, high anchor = 21.7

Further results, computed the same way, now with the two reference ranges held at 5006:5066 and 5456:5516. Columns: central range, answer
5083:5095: 0.056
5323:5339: -0.030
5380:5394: -0.074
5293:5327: -0.098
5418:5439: -0.085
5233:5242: -0.072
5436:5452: -0.087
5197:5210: -0.051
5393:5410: -0.047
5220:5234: -0.024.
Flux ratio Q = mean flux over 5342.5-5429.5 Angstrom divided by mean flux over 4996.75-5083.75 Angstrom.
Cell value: 1.10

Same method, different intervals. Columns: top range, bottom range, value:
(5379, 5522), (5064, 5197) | 1.10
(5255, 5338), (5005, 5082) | 1.05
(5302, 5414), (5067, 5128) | 1.08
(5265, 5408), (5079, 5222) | 1.10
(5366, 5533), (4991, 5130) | 1.06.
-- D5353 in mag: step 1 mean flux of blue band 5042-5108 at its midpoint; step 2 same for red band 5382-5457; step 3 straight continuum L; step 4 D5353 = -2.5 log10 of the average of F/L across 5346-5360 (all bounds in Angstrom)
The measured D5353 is -0.06 mag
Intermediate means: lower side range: 20.4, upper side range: 22.3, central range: 23.1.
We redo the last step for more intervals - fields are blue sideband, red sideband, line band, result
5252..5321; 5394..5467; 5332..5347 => 0.008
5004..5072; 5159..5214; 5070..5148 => -0.043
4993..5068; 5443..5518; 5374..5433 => -0.062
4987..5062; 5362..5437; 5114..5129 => 0.006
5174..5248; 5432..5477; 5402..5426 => -0.056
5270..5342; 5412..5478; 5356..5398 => -0.032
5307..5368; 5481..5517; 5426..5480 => 0.001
